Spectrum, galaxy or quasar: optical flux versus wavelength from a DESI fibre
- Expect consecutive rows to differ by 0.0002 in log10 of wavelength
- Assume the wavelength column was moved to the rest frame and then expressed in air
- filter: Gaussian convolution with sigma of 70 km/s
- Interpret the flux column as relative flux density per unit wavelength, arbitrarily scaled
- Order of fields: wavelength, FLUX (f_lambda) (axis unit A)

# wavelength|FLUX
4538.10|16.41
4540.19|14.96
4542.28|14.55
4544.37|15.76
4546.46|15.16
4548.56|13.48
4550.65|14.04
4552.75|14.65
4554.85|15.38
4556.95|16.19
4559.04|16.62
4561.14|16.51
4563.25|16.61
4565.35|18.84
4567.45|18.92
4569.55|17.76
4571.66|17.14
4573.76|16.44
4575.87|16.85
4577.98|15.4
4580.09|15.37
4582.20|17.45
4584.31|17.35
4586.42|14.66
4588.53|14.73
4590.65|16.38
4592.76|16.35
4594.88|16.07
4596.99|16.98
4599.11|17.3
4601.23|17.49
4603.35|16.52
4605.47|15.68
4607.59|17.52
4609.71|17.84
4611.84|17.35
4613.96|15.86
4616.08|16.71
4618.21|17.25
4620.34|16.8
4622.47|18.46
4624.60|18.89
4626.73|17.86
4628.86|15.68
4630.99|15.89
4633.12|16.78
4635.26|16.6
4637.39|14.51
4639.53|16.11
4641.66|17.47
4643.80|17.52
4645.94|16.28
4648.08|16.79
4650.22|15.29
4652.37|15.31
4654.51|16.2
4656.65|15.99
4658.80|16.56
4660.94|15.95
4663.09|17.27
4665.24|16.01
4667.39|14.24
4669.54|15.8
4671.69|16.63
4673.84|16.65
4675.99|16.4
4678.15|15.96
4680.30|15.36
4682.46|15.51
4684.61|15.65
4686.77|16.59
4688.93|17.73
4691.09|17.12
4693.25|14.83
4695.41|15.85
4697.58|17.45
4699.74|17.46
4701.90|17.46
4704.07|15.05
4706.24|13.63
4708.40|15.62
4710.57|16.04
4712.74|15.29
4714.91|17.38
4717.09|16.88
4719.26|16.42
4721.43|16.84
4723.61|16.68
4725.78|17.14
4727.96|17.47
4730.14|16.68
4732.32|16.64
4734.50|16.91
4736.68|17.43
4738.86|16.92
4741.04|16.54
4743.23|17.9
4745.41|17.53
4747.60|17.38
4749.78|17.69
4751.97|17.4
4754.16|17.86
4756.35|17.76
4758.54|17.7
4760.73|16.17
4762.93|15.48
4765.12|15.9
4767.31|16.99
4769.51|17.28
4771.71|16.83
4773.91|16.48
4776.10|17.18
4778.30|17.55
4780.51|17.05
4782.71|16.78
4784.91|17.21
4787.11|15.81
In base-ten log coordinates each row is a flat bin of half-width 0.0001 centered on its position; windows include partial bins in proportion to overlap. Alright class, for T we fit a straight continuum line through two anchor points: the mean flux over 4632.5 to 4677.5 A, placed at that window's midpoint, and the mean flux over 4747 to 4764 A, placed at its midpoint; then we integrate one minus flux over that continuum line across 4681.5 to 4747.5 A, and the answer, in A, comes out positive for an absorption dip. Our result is 0.8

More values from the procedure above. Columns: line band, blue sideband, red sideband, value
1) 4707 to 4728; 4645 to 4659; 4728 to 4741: 0.33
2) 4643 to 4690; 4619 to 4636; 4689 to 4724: 1.55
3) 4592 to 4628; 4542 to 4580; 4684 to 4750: -1.79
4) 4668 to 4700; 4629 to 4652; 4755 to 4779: 0.38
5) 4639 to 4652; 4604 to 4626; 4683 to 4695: 0.26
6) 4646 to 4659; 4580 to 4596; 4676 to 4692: 0.17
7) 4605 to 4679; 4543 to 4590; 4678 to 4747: -0.87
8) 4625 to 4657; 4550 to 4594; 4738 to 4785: 0.55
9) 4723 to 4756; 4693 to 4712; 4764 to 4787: -1.60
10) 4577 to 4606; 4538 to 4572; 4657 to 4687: -0.46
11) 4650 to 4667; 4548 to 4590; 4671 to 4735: 0.31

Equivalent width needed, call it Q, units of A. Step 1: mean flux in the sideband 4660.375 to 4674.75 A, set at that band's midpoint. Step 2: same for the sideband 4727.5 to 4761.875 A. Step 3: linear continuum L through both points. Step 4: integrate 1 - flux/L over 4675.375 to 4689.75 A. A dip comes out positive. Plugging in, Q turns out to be 0.1 A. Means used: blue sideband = 16.1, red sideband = 17.2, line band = 16.1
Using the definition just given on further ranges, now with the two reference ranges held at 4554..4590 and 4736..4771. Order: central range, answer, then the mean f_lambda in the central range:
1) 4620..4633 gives -0.4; 17.3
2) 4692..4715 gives 1.4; 16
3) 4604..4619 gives -0.1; 16.9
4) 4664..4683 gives 1.2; 15.9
